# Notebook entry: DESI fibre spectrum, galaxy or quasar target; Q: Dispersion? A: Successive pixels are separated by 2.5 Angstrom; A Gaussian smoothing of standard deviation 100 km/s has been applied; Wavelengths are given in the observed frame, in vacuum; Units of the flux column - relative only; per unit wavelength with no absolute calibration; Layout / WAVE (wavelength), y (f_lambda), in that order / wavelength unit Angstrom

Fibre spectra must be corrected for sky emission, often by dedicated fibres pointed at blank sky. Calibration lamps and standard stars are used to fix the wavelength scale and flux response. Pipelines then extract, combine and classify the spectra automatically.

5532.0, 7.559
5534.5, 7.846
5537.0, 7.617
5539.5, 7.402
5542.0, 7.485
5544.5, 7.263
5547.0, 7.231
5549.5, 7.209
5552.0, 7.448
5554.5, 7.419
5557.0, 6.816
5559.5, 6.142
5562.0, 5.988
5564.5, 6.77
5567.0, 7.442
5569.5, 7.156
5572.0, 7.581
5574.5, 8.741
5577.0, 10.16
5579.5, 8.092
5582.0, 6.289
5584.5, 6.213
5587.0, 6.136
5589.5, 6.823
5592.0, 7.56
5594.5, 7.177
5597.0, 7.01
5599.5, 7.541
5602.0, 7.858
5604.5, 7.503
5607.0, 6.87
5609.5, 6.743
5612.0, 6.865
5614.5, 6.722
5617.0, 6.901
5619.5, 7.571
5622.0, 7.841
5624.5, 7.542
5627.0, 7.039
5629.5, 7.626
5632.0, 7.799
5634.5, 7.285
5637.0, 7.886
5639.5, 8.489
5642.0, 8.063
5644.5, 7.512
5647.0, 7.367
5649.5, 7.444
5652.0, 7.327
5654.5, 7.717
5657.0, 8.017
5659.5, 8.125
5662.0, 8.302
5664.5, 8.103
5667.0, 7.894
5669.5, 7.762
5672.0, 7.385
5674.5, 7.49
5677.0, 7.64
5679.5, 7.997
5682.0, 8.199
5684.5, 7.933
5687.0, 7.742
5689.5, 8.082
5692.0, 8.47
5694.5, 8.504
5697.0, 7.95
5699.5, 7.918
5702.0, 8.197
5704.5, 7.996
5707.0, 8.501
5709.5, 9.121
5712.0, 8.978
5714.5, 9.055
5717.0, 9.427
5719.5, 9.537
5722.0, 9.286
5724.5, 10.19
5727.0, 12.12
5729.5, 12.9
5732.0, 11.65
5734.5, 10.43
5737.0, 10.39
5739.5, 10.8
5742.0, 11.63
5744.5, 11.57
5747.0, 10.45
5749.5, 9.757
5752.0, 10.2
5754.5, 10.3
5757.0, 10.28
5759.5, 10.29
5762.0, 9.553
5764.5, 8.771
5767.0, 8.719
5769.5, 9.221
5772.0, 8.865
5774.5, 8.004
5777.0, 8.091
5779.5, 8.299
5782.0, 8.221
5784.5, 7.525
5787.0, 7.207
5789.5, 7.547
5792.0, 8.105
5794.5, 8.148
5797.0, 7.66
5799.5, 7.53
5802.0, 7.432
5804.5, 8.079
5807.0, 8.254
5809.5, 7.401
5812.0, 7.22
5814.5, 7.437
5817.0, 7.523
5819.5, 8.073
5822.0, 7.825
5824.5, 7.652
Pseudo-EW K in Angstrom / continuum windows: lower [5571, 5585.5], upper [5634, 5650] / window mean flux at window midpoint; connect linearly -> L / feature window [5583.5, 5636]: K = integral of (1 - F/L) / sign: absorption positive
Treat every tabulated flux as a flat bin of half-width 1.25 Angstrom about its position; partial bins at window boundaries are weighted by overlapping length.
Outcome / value 4.3 Angstrom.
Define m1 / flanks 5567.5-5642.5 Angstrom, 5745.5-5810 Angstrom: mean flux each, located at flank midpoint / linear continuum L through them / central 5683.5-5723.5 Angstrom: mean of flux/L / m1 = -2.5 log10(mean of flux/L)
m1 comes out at -0.06 mag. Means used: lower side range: 7.43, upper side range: 8.64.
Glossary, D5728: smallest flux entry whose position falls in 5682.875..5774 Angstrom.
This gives 7.742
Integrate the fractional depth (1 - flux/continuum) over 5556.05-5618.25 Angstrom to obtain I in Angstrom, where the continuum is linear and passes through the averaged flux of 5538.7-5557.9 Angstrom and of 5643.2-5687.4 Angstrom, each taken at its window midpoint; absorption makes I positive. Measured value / 2.38 Angstrom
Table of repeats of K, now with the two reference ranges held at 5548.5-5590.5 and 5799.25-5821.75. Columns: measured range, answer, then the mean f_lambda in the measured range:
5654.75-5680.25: -1.6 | 7.86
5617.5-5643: -1.3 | 7.69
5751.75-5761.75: -3.5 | 10.2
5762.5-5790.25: -2.4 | 8.27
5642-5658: -0.5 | 7.6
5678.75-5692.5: -1.1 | 8.05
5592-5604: -0.3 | 7.42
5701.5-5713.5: -1.8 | 8.59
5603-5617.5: 0.7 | 6.95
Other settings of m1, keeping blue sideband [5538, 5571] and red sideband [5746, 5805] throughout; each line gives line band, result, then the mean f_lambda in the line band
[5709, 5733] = -0.23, 10.2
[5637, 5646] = -0.04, 7.98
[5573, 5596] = -0.03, 7.46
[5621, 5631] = 0.01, 7.51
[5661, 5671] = -0.02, 7.99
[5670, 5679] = 0.05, 7.57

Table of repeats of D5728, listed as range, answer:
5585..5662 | 6.136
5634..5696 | 7.285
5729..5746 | 10.39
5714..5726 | 9.055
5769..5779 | 8.004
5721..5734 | 9.286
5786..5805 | 7.207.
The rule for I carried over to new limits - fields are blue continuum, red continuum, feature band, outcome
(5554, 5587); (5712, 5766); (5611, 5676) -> 7.36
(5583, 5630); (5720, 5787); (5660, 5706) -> 2.99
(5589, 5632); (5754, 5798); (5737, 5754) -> -4.80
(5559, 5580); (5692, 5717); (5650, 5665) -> 0.55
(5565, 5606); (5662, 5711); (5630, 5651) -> 0.14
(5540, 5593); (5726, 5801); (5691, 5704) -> 0.78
